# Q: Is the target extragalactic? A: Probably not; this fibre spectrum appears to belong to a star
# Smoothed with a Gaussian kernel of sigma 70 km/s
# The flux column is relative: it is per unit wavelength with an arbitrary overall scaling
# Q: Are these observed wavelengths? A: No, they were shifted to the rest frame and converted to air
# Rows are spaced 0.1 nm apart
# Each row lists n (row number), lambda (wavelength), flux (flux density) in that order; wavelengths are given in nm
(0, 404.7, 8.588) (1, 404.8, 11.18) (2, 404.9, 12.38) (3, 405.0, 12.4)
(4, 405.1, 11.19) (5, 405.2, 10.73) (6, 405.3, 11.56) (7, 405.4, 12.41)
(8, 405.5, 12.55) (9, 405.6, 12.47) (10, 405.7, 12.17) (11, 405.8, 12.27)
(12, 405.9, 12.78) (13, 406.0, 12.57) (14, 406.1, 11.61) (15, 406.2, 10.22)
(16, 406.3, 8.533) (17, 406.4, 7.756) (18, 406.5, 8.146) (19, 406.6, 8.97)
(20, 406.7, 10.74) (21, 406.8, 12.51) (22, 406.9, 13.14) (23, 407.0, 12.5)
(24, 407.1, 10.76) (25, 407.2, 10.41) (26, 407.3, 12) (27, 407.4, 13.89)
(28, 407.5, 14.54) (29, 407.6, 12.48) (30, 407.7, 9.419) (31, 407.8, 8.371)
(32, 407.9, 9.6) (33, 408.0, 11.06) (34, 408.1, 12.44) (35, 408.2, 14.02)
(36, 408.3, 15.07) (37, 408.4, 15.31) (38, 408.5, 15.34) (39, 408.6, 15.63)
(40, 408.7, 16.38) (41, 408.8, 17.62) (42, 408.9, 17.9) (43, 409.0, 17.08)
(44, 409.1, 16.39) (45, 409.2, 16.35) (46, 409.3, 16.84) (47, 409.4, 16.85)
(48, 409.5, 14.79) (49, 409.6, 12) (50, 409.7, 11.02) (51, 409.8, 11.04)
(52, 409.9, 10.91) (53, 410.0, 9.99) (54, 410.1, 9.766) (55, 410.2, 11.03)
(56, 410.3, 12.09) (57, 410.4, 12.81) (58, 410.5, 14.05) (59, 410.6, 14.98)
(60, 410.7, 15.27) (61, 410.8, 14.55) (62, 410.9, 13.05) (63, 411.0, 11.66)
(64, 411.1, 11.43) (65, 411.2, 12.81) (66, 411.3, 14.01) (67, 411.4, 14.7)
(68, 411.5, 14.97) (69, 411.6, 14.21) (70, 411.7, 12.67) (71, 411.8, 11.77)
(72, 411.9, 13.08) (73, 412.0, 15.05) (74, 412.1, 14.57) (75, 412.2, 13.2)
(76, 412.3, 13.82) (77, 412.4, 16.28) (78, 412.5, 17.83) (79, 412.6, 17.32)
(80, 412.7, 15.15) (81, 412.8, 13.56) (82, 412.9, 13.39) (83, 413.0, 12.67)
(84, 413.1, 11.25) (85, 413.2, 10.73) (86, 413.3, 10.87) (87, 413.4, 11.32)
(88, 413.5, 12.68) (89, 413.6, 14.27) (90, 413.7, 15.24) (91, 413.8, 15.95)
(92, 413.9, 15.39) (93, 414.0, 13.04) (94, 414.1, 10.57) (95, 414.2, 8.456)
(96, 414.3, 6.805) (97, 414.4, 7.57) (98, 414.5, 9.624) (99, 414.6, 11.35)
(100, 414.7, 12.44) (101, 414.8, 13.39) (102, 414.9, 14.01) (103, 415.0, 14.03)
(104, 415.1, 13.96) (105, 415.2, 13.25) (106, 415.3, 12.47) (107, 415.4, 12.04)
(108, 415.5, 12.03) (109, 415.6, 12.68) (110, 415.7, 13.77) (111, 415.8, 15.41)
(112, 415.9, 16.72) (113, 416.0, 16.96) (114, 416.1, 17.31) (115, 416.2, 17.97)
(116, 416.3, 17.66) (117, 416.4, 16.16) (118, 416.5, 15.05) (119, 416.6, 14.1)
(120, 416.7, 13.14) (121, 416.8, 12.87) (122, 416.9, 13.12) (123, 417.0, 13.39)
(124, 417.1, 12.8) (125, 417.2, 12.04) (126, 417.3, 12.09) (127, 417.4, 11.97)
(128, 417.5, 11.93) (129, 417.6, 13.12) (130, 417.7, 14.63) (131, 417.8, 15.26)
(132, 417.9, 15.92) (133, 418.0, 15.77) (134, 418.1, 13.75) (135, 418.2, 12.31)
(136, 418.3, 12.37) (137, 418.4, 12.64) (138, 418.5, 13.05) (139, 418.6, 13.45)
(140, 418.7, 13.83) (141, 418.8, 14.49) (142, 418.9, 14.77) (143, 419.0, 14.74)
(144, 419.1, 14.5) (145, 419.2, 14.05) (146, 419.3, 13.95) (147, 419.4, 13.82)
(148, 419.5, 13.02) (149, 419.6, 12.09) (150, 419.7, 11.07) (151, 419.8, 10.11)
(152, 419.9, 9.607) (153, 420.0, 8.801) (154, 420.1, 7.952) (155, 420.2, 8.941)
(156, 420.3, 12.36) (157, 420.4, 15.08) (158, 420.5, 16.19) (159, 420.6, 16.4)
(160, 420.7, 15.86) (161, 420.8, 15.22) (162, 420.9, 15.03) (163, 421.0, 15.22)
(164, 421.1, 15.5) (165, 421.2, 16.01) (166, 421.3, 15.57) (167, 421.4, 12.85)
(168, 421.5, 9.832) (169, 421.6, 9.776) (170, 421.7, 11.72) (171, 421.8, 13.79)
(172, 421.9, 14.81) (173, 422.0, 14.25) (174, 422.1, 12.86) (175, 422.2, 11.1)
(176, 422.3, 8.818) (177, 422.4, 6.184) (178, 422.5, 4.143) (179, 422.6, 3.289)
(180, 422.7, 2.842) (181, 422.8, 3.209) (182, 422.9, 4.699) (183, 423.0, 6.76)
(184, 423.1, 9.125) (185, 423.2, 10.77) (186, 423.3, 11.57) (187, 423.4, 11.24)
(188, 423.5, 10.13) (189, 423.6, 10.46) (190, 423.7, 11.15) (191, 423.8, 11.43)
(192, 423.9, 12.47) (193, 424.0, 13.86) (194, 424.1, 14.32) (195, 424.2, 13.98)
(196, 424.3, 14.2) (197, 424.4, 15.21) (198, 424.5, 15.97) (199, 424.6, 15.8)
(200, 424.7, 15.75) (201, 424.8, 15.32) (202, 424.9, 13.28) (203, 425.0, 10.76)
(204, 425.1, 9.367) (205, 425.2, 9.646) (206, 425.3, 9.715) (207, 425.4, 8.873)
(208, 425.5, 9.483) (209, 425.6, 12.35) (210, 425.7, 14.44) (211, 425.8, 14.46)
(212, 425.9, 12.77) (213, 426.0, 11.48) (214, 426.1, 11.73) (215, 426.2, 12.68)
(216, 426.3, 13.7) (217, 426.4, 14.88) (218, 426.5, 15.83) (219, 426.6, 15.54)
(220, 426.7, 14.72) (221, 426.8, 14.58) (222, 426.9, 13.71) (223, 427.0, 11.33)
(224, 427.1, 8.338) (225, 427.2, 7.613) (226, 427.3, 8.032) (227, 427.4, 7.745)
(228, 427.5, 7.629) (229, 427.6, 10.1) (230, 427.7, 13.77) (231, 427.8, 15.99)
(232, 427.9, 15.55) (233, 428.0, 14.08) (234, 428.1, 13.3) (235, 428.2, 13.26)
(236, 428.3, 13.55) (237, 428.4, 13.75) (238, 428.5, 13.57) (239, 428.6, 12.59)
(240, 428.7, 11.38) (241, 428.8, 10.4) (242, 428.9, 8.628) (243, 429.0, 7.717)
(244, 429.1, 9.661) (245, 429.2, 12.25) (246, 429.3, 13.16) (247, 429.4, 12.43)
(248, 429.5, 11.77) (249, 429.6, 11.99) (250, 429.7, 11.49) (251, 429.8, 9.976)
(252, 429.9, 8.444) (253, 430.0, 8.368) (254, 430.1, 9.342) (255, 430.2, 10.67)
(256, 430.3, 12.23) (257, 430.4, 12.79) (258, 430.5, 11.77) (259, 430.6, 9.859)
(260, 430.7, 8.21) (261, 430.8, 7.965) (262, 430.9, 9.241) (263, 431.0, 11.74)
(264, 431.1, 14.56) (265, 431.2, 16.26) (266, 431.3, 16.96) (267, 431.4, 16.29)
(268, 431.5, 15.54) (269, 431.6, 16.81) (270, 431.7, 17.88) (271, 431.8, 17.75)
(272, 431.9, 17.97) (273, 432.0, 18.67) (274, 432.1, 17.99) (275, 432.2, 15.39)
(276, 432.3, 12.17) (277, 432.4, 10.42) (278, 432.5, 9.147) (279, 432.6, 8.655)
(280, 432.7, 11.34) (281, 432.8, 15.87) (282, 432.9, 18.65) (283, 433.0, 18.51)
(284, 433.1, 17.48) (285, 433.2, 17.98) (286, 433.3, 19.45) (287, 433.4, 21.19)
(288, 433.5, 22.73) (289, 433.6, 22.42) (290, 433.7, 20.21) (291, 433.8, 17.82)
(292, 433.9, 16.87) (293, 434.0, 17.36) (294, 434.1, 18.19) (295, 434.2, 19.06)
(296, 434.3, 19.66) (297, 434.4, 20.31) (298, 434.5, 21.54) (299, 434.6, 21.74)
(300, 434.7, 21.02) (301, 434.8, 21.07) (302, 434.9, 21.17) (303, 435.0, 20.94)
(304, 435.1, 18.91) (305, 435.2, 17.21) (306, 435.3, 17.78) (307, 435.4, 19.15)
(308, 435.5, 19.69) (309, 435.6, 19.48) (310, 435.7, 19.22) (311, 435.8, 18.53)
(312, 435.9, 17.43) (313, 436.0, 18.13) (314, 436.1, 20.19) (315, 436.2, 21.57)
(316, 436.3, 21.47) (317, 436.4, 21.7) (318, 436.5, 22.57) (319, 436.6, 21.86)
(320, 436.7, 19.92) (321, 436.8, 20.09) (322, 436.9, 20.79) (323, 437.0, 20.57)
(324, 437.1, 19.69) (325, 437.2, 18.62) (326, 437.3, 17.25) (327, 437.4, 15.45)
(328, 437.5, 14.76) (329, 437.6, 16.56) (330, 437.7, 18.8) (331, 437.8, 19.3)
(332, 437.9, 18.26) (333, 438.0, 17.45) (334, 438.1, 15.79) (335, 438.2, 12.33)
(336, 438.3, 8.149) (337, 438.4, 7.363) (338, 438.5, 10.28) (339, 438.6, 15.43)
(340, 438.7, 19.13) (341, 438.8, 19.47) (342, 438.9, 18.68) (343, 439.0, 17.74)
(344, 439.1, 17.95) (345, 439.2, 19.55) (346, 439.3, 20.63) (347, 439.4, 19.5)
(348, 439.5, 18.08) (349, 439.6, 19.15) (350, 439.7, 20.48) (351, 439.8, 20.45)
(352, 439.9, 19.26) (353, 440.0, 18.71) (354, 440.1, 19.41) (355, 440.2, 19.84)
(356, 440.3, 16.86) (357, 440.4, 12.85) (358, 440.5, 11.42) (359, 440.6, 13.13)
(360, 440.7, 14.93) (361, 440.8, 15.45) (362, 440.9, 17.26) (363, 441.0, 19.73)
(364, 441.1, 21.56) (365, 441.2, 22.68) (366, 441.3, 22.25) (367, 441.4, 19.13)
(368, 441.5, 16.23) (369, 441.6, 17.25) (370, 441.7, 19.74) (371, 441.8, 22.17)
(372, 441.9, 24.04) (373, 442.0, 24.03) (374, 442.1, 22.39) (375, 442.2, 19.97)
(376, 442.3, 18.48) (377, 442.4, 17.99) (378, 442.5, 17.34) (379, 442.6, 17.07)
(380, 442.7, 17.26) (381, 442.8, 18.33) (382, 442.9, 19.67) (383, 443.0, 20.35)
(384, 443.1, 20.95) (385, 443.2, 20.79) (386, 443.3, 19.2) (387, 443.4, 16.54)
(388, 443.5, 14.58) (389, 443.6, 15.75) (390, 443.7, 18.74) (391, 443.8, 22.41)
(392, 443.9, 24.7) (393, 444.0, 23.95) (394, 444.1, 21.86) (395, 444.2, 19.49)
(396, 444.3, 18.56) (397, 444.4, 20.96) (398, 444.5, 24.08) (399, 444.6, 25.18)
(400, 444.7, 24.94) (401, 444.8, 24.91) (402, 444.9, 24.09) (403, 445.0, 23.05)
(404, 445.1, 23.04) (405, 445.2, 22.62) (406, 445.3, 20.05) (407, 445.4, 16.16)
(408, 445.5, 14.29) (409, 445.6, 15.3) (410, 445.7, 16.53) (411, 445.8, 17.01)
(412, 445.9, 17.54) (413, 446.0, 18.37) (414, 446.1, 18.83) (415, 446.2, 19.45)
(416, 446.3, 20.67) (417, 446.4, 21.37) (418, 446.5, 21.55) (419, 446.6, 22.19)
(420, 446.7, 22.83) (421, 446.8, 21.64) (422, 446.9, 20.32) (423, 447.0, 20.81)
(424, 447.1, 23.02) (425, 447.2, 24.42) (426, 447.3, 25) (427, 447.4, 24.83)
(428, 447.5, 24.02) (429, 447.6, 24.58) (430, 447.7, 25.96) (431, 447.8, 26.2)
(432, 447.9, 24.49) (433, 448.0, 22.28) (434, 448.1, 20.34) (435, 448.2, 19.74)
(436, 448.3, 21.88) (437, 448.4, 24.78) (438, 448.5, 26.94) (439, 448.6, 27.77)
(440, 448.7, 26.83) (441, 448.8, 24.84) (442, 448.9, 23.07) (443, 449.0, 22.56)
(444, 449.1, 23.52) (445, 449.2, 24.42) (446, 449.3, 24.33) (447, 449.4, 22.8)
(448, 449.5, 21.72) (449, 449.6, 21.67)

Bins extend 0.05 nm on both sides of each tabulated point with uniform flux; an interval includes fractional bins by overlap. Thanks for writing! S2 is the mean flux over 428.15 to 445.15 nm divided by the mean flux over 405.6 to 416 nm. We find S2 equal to 1.3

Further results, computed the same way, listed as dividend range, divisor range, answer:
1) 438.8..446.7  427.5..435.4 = 1.31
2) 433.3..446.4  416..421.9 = 1.40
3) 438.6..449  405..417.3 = 1.56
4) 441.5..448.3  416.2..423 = 1.67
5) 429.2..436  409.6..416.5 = 1.20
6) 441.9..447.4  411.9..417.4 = 1.52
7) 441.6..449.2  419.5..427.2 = 1.80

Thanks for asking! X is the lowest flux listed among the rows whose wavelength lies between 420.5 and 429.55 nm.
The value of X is 2.842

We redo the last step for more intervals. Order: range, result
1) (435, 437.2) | 17.21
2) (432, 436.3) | 8.655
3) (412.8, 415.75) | 6.805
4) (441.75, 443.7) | 14.58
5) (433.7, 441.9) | 7.363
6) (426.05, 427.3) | 7.613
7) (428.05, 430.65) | 7.717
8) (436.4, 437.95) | 14.76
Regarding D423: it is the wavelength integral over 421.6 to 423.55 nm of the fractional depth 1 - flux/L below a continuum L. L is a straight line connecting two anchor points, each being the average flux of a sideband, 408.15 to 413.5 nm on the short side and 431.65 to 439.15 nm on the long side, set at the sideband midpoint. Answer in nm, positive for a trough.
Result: 0.83 nm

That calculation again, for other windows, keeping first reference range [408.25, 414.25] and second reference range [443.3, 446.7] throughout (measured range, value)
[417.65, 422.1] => 0.59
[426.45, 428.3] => 0.50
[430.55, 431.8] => 0.29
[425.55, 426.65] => 0.20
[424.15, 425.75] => 0.36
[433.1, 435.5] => -0.19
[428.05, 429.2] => 0.37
